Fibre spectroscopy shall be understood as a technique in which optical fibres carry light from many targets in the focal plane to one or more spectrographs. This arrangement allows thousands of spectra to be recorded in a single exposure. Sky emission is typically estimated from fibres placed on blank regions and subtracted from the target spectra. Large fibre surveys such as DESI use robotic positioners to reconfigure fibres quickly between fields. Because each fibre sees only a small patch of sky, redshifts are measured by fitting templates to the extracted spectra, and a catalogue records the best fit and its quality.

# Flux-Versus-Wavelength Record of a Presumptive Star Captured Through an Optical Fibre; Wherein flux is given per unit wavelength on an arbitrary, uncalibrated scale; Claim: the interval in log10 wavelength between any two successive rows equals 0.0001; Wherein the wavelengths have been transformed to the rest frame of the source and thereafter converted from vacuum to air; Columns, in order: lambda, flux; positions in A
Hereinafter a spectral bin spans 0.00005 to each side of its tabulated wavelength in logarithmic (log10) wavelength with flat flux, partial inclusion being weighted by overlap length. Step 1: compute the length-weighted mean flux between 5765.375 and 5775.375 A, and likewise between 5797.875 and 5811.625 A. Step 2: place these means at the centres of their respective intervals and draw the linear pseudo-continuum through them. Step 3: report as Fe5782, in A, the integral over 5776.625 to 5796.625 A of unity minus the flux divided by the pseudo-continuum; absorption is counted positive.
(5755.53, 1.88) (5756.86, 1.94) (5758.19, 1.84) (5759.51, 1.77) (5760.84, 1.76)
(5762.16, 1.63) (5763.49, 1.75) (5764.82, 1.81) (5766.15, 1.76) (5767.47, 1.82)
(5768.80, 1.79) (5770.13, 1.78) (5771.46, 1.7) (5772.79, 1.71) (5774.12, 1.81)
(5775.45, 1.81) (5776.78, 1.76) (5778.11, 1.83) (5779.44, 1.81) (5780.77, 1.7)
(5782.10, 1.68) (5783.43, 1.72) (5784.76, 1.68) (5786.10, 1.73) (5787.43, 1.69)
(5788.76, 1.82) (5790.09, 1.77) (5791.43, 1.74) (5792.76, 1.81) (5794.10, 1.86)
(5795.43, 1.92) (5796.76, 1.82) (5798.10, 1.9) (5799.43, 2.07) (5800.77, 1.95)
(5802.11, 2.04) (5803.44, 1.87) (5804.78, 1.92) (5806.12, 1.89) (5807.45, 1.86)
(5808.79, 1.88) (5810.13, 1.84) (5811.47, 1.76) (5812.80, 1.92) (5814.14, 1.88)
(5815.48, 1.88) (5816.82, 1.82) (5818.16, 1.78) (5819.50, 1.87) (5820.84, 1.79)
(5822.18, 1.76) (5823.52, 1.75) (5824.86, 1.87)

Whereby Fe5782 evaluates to 0.74 A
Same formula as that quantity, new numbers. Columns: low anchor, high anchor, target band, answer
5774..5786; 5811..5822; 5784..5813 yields -0.90 A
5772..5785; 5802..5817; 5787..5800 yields -0.20 A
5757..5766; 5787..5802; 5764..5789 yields 0.73 A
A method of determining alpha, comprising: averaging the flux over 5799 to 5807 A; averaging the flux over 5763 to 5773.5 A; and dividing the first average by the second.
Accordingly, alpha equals 1.1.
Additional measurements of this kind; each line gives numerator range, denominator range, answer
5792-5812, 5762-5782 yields 1.07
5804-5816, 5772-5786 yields 1.07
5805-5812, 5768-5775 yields 1.05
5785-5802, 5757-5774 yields 1.04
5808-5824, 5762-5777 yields 1.04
